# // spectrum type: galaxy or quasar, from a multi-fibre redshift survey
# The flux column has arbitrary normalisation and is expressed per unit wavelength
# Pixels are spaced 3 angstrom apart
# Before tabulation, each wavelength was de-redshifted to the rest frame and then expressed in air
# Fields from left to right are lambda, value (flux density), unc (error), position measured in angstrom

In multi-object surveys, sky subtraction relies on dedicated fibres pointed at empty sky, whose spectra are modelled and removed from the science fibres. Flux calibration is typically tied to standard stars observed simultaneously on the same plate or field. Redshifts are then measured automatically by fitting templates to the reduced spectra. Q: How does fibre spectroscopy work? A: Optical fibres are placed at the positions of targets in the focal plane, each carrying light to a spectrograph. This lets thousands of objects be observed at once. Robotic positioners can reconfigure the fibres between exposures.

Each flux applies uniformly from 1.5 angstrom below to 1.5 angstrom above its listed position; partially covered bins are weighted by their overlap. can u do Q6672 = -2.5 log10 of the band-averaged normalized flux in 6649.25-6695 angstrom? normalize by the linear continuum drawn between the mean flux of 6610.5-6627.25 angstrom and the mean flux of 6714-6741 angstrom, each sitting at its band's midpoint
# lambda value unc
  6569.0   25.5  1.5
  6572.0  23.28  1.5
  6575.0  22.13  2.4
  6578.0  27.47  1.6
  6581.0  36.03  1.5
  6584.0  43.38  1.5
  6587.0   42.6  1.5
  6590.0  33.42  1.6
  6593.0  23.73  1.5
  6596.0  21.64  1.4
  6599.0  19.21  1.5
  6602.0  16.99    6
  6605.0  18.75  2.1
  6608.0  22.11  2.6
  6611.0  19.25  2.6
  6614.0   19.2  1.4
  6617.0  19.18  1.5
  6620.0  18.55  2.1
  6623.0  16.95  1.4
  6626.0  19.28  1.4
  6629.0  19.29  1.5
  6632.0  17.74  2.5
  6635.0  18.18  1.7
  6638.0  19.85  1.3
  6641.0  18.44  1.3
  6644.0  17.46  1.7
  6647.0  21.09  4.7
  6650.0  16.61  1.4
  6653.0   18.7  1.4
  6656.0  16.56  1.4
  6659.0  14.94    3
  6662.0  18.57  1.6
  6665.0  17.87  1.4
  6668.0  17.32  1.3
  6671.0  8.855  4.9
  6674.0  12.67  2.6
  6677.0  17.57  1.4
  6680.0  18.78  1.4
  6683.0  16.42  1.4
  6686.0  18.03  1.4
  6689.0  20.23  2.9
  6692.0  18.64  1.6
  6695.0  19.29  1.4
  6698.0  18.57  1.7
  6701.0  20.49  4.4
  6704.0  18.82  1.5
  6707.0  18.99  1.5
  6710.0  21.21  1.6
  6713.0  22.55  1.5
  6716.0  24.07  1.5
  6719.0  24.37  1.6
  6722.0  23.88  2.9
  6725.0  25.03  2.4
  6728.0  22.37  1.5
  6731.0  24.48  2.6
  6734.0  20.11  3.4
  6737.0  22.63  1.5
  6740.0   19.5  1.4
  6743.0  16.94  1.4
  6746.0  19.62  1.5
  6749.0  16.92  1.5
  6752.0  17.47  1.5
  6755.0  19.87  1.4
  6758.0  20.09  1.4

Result 0.23 mag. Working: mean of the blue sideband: 18.7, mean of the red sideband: 23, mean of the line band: 16.9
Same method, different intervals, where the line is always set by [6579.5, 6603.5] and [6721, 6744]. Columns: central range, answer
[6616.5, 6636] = 0.444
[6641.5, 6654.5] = 0.394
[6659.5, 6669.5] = 0.407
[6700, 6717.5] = 0.106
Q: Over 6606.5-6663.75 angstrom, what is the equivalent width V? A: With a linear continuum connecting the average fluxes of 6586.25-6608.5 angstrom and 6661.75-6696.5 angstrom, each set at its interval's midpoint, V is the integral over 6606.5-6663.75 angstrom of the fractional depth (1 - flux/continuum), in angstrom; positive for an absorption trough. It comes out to 6.5 angstrom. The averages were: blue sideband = 24.3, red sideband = 17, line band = 18.5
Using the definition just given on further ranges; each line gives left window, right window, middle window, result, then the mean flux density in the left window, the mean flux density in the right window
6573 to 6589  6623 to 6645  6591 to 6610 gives 5.09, 33.9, 18.5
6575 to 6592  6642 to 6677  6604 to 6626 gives 6.54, 34.9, 16.5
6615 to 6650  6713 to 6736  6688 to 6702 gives 1.59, 18.6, 23.4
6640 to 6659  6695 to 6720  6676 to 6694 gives 1.31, 17.9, 21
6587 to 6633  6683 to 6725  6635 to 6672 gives 6.34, 21.1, 20.7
